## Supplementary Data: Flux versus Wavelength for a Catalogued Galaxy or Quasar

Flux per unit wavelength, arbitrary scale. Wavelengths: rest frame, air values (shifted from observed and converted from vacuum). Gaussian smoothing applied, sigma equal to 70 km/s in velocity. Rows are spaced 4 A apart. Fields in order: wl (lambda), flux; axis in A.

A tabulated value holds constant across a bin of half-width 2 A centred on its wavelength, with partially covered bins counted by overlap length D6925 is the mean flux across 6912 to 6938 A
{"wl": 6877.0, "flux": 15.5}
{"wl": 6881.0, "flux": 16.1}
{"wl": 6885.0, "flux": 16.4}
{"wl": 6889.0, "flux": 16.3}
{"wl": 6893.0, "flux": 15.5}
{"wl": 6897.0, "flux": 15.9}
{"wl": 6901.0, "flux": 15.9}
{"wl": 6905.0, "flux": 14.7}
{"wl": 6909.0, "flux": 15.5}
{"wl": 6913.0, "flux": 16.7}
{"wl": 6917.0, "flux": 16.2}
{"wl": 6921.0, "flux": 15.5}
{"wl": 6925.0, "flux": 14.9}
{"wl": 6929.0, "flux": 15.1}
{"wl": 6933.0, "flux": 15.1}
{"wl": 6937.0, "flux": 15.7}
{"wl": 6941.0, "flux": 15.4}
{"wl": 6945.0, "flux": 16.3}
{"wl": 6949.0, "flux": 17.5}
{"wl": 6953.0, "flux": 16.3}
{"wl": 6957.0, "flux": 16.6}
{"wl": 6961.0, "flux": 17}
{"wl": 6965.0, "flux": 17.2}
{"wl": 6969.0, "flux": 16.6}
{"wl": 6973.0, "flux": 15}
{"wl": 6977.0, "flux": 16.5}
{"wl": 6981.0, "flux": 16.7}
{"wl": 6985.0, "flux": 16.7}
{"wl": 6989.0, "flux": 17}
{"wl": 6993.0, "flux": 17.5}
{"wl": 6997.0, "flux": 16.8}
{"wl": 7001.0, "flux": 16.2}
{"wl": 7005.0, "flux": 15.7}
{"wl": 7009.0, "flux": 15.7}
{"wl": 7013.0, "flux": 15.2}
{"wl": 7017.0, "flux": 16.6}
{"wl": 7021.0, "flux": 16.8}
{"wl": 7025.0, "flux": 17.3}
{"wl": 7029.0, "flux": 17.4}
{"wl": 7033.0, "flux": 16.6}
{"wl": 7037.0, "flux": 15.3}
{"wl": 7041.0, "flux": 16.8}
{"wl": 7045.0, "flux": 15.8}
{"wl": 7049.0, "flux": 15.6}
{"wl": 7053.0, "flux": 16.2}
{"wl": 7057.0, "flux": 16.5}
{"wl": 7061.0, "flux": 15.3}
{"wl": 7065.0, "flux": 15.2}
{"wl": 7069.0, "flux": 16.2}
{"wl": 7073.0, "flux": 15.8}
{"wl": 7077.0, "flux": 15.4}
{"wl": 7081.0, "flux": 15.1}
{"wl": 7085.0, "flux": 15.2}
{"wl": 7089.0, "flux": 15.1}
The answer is 15.6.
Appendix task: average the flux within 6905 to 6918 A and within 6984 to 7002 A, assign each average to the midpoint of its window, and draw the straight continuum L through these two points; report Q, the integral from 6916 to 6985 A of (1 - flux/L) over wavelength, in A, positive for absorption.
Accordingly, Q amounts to 1.1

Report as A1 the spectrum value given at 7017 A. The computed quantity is 16.6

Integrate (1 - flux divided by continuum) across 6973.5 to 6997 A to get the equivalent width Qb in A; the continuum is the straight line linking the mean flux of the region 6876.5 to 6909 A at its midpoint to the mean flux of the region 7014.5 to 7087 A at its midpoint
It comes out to -1.19 A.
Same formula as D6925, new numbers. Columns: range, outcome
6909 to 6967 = 16.1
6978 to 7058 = 16.4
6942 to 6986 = 16.6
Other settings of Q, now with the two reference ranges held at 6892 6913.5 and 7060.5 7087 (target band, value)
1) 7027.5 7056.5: -1.38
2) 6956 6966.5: -0.92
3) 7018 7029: -1.10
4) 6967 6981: -0.50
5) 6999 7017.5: -0.34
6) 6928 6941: 0.23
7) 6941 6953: -0.74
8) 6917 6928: 0.17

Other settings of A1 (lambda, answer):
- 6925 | 14.9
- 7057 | 16.5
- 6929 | 15.1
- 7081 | 15.1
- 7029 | 17.4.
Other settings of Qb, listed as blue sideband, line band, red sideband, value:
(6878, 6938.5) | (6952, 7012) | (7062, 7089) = -3.4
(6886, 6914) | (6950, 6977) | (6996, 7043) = -0.7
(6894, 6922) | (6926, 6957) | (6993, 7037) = 0.1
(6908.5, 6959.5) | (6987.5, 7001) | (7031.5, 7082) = -0.9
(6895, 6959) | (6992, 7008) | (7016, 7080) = -0.4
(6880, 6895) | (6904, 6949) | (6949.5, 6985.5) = 1.8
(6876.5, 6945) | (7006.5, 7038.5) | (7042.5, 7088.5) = -1.4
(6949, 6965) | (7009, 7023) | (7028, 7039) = 0.3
